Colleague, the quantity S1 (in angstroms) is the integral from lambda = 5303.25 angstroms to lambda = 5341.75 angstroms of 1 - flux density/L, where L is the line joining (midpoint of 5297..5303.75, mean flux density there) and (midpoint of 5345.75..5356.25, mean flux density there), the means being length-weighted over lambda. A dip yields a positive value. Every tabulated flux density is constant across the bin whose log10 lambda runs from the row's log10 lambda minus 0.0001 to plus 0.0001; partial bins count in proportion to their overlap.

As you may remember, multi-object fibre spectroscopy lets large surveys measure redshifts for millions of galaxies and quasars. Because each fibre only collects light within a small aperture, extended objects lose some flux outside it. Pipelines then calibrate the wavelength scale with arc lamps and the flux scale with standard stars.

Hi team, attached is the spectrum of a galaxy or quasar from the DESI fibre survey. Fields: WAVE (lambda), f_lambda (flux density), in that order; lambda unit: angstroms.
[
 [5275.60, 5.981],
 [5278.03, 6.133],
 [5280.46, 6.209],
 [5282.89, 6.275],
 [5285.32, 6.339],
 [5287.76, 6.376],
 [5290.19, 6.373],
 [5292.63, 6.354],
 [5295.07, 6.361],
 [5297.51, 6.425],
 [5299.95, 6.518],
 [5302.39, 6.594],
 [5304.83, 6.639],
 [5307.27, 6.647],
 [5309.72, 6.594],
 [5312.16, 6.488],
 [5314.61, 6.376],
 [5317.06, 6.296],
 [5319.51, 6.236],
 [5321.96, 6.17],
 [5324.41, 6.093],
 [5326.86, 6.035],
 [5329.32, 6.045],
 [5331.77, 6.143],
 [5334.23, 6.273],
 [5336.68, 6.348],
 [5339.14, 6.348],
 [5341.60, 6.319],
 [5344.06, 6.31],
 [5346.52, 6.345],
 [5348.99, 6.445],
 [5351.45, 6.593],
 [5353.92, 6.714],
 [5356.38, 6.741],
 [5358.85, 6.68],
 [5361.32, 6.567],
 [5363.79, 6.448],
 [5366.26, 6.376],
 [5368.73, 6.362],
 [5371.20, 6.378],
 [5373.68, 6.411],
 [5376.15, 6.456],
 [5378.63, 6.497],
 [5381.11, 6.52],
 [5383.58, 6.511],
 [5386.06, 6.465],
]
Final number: 1.3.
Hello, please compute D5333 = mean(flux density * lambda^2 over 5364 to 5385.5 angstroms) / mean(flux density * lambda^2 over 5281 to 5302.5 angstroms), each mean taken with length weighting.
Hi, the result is 1.04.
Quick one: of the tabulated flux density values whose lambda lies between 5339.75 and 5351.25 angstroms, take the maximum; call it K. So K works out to 6.445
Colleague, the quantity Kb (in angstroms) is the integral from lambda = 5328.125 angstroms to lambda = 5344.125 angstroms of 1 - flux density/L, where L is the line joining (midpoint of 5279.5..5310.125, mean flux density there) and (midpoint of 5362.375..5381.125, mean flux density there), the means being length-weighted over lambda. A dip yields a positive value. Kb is 0.4 angstroms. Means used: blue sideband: 6.44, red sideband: 6.43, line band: 6.25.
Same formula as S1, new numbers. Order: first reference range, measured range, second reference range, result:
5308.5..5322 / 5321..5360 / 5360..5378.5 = 0.3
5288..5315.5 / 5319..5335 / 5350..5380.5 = 0.9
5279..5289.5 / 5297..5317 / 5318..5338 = -0.9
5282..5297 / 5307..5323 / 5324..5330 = -0.6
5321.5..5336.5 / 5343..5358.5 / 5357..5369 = -0.4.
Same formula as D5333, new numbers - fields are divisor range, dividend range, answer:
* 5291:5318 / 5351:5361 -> 1.05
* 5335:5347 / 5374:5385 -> 1.04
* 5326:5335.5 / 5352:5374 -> 1.08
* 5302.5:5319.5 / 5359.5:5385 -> 1.02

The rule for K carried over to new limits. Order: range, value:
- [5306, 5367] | 6.741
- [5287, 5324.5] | 6.647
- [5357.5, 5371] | 6.68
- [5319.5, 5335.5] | 6.273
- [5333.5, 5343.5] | 6.348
